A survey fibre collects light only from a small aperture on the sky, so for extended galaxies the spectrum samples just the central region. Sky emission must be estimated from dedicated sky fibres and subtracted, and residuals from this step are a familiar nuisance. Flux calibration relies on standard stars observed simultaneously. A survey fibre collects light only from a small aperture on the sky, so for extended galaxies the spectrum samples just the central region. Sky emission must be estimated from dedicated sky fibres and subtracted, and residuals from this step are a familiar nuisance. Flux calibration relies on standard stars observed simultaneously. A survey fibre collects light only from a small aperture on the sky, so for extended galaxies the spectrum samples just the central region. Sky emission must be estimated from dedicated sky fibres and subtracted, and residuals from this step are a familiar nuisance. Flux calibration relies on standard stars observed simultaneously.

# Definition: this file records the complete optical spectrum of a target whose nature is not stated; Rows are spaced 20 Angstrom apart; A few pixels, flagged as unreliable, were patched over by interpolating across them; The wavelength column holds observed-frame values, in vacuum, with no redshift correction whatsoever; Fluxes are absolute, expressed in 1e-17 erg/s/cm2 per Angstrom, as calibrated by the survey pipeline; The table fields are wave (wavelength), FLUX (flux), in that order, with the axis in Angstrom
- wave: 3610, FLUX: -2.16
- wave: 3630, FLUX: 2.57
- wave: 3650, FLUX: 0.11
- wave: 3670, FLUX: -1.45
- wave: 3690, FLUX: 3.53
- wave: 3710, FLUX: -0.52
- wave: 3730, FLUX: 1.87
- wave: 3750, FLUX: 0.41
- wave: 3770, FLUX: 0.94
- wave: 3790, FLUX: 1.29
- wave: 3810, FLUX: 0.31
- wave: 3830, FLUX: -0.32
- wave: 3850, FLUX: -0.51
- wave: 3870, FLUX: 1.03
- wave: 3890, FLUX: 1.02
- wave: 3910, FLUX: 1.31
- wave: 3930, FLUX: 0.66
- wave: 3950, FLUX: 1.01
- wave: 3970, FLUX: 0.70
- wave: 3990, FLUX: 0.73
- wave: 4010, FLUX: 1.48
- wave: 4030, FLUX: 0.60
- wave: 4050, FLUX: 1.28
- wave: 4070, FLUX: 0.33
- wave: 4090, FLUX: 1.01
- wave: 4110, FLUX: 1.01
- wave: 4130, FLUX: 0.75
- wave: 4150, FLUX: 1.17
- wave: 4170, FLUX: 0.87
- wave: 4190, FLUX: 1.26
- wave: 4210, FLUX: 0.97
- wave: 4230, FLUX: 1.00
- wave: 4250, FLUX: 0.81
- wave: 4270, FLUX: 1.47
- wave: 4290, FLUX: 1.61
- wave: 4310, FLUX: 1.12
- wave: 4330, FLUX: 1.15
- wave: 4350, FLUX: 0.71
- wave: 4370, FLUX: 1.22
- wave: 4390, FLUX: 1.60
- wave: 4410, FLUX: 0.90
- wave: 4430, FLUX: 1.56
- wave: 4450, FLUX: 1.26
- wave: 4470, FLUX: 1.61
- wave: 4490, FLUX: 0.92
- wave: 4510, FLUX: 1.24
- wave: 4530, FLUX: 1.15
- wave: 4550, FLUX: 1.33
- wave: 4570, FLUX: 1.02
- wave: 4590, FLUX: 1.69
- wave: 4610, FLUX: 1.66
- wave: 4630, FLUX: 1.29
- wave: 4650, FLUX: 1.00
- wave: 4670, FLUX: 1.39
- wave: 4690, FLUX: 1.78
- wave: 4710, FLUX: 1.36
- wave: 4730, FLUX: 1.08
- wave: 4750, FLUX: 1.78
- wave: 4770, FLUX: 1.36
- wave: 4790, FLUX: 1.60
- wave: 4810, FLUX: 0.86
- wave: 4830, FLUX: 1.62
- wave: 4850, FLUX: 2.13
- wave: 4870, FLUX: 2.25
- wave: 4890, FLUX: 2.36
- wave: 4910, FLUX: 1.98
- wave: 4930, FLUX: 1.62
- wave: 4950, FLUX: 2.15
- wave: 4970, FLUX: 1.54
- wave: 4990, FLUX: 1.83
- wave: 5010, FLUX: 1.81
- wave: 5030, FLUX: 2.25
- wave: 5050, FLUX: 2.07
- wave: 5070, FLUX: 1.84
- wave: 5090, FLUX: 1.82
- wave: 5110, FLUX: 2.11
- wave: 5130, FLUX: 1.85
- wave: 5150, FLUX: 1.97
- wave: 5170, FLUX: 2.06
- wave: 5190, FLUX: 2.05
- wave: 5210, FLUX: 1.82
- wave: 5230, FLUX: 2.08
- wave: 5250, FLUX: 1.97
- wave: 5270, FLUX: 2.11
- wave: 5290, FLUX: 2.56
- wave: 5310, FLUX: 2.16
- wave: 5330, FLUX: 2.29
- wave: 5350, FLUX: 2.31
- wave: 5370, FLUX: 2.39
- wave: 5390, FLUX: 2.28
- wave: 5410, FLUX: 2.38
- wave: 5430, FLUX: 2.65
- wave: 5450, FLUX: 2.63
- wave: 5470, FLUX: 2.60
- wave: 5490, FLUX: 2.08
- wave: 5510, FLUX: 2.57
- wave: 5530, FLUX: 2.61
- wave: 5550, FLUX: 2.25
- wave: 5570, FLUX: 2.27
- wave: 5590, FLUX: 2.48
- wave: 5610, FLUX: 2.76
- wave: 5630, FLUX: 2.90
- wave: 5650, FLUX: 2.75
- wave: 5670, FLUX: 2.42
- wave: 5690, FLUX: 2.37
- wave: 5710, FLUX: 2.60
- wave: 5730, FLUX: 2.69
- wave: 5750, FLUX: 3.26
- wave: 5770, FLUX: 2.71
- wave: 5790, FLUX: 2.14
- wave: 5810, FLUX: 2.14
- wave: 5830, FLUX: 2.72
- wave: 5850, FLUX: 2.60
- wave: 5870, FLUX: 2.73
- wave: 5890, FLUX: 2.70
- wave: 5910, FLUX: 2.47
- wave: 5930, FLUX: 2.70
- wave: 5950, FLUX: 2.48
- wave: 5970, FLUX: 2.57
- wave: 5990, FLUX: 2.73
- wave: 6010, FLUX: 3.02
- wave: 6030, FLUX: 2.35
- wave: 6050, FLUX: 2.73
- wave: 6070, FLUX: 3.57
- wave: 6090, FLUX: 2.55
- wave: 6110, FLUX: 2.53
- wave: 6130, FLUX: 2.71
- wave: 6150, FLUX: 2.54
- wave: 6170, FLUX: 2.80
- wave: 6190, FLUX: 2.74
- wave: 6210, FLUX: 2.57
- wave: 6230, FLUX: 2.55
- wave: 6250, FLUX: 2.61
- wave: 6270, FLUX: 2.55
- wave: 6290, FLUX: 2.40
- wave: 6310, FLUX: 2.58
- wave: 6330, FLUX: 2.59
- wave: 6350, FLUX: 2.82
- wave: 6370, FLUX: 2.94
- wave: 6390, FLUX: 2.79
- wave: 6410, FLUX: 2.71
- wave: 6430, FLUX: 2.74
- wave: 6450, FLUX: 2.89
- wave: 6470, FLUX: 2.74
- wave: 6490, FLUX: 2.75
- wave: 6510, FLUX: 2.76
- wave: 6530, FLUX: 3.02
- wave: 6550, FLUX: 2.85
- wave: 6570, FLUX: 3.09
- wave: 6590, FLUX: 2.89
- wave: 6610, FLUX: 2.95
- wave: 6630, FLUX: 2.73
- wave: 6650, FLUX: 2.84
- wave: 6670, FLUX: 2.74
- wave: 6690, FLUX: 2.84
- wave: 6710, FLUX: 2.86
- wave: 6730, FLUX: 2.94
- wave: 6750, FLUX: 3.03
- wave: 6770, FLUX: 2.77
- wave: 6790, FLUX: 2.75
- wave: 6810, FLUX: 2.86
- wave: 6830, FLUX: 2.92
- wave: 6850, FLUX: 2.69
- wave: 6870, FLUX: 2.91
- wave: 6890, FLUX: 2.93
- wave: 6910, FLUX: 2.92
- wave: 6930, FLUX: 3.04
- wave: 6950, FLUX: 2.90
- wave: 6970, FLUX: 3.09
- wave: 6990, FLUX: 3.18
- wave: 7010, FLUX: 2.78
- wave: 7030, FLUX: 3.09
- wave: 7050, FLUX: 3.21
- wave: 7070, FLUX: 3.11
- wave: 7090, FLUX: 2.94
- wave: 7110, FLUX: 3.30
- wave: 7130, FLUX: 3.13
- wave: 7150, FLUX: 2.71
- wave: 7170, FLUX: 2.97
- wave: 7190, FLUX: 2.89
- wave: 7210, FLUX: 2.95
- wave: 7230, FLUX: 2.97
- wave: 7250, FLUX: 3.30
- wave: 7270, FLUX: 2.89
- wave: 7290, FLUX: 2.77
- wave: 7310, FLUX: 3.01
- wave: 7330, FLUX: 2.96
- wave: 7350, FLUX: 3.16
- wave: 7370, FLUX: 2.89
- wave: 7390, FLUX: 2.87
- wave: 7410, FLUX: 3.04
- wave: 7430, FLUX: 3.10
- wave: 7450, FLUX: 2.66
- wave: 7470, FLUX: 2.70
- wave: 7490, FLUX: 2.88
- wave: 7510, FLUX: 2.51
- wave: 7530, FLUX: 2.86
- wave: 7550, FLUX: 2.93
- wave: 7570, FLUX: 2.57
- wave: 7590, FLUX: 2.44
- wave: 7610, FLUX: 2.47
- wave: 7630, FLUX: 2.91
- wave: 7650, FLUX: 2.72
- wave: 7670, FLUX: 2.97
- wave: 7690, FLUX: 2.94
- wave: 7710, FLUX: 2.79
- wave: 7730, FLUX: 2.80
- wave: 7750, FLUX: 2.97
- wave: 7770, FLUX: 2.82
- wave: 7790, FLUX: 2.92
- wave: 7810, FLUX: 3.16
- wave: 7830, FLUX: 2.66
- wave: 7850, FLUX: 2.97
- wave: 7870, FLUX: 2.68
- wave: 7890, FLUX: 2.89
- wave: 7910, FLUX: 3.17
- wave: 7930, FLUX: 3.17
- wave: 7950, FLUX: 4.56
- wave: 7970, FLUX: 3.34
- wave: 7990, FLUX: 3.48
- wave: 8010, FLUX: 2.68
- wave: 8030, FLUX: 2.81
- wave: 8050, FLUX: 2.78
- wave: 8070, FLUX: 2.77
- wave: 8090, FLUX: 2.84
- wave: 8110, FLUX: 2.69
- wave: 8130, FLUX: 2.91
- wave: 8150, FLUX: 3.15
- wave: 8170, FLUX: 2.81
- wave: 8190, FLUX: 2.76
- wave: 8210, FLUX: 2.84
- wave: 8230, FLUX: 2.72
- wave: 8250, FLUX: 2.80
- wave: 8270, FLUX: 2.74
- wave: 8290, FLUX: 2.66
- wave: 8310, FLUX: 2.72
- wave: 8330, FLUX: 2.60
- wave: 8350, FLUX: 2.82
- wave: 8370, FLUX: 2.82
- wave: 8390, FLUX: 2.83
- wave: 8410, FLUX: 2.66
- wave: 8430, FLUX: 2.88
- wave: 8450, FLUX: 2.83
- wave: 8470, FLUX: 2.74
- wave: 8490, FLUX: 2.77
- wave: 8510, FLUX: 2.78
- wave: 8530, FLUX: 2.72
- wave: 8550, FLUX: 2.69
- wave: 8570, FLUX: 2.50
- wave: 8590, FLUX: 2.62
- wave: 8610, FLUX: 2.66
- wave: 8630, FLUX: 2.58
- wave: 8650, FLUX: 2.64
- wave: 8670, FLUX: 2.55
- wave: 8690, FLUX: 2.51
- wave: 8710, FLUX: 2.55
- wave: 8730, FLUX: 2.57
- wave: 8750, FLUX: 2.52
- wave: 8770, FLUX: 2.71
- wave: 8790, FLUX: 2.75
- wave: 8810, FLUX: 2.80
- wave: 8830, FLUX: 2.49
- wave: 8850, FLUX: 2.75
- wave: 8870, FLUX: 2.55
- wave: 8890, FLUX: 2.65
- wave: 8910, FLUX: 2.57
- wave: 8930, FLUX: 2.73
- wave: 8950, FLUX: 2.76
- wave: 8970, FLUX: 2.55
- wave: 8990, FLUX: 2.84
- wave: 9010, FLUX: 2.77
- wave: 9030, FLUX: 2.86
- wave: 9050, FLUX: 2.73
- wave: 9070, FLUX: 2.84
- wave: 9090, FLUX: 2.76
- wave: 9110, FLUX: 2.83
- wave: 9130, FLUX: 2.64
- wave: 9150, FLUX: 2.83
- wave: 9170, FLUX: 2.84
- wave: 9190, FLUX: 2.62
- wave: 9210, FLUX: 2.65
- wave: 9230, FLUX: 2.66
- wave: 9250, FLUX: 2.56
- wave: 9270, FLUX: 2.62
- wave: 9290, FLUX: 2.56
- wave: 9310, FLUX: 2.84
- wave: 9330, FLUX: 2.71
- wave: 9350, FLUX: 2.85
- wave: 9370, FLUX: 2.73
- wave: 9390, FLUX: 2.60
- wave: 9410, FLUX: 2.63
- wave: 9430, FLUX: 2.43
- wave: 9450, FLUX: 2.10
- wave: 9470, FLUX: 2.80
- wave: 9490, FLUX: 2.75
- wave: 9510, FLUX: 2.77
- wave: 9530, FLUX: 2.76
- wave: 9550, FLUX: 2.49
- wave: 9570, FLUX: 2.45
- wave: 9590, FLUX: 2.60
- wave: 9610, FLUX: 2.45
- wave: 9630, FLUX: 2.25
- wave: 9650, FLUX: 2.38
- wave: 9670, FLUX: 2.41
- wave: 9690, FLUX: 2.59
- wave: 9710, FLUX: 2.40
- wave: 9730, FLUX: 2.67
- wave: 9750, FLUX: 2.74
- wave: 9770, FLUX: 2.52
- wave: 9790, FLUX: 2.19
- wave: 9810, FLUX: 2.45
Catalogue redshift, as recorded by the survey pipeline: 0.21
